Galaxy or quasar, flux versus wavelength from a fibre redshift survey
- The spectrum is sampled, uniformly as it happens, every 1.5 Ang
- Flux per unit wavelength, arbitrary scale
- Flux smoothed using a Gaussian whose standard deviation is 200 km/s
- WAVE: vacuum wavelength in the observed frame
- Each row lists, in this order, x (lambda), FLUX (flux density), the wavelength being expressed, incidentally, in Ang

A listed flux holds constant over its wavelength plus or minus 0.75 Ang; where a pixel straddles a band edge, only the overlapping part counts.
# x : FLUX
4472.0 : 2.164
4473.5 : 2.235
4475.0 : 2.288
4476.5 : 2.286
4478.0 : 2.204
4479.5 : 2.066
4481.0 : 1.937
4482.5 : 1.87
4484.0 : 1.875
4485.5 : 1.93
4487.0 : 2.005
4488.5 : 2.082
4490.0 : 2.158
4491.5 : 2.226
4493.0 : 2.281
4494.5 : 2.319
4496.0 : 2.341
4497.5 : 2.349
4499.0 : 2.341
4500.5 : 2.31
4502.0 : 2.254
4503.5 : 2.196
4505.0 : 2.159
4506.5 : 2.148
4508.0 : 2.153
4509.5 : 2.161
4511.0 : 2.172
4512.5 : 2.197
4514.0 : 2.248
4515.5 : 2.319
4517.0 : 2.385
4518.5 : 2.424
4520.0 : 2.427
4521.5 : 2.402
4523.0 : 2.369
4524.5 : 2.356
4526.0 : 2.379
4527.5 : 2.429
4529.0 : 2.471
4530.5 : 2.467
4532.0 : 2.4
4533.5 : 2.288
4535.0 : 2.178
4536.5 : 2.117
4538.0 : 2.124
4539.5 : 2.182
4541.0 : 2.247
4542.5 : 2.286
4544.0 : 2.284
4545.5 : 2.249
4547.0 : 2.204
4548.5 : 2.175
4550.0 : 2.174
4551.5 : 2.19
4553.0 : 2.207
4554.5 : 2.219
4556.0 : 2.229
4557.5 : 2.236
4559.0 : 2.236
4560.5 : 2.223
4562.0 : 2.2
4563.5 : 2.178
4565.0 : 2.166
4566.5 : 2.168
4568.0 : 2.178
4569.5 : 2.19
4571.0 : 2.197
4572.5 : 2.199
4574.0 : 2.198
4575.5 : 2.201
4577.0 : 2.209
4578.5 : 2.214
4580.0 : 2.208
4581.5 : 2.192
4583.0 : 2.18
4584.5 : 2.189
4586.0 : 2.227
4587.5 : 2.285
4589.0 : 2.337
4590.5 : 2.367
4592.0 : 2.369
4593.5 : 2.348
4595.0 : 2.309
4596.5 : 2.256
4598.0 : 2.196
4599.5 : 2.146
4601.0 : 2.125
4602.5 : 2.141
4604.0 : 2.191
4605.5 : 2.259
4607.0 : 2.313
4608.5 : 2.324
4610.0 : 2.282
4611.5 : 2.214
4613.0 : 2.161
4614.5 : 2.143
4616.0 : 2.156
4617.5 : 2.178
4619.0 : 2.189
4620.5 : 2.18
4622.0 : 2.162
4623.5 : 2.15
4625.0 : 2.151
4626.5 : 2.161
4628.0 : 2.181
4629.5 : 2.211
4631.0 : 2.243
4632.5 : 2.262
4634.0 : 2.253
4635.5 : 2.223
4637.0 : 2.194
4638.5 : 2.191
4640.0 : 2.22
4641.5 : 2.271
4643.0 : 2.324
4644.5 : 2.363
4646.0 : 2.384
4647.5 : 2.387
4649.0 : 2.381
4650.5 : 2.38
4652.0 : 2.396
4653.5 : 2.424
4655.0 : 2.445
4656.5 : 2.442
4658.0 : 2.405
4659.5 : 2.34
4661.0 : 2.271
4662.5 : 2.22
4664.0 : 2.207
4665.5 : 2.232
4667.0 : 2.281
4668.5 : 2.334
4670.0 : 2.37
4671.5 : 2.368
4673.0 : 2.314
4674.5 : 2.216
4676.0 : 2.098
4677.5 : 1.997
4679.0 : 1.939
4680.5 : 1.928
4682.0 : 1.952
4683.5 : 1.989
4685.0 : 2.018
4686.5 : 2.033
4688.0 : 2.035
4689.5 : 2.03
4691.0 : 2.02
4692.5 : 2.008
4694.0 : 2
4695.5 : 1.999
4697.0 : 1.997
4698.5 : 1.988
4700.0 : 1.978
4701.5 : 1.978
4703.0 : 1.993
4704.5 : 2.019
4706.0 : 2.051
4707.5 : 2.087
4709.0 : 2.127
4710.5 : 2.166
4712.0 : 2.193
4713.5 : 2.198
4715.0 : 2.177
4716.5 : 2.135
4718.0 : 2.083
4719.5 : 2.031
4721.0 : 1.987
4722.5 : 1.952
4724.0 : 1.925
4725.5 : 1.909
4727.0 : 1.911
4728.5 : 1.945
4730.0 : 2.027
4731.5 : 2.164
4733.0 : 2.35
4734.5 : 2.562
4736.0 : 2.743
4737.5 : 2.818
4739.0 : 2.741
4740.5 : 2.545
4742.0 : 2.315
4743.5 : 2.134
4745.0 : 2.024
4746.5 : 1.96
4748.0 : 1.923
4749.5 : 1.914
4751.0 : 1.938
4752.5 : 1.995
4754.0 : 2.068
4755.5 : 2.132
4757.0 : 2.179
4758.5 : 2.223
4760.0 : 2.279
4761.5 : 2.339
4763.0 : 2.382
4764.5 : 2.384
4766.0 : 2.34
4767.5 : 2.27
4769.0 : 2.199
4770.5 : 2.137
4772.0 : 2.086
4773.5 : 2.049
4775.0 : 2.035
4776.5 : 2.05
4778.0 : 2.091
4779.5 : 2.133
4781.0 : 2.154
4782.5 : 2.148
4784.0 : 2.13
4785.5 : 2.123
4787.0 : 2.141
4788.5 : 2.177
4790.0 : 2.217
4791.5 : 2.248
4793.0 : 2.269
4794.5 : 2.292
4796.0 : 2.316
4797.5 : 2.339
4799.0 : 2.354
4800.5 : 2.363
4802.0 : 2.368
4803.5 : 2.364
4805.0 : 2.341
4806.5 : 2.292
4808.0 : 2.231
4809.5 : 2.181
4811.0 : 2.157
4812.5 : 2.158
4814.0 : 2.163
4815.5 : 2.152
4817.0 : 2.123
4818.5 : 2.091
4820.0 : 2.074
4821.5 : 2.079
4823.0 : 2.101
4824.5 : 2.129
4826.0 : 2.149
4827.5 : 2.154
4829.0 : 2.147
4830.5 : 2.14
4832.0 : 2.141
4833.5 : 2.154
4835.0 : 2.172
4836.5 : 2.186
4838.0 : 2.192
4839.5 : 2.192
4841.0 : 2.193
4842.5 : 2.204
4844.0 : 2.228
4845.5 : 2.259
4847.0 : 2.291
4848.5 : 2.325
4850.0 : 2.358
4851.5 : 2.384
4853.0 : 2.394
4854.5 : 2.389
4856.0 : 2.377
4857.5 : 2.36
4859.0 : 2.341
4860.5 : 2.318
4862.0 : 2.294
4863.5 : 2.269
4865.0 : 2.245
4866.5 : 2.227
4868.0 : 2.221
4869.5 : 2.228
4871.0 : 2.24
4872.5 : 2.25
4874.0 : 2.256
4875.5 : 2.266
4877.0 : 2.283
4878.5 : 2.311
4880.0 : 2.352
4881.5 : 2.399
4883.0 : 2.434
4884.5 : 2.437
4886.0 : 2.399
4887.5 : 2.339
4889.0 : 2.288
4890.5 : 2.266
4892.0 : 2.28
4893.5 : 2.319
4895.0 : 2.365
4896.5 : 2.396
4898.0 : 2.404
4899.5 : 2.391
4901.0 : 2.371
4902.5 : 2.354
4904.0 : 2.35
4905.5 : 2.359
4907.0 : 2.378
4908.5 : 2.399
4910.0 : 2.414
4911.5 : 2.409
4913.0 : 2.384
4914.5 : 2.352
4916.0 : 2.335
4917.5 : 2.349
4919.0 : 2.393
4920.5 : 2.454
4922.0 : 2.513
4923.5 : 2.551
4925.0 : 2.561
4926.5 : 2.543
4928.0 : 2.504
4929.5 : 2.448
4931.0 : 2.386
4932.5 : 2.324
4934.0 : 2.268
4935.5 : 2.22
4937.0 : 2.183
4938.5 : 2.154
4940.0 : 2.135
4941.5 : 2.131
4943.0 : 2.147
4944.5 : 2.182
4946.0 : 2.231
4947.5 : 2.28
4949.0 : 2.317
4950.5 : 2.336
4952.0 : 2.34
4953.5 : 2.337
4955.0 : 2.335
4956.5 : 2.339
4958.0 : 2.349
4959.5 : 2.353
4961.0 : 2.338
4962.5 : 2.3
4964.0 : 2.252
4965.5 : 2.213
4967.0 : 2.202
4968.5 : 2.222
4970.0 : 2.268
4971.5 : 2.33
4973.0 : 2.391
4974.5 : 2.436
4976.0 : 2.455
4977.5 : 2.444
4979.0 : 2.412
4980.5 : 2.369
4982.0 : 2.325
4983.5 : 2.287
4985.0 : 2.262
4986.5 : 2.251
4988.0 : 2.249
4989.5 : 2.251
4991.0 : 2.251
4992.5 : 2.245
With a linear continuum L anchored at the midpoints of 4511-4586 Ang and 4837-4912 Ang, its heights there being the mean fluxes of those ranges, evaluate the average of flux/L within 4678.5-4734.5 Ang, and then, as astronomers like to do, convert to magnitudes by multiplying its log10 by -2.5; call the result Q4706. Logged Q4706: 0.12 mag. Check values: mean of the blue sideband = 2.25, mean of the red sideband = 2.32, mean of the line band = 2.04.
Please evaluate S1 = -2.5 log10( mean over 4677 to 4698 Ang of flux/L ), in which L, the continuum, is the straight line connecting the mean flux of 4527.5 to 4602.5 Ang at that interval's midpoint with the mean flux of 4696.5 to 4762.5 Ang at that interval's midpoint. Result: 0.09 mag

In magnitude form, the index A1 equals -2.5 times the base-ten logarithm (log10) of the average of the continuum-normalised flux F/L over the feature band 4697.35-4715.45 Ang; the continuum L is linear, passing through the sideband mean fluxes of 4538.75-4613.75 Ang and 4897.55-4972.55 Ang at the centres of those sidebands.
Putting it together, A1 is 0.09 mag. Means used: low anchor 2.23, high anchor 2.33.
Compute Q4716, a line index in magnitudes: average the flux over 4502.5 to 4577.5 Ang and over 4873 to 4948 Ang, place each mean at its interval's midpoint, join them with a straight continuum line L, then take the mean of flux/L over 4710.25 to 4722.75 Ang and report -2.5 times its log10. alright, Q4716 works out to 0.09 mag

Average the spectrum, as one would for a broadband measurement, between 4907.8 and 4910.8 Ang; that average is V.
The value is 2.41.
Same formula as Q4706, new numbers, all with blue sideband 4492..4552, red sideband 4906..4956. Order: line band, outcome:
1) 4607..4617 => 0.035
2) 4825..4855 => 0.047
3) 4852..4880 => 0.017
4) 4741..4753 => 0.138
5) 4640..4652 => -0.024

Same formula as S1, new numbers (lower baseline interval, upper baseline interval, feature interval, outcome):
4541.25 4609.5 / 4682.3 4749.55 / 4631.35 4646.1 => -0.04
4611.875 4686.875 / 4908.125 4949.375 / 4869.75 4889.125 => 0.00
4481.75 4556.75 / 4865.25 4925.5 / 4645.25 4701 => 0.05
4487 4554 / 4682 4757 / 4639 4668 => -0.08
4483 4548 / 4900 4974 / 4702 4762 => 0.07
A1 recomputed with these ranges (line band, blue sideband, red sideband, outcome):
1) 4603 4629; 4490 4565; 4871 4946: 0.04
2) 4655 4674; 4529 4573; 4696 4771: -0.07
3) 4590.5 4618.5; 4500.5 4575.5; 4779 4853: 0.00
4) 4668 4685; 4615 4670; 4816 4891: 0.07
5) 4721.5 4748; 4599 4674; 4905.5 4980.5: 0.03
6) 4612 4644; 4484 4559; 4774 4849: 0.01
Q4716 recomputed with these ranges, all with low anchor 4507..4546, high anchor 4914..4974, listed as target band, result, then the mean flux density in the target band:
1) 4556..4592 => 0.04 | 2.22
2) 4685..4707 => 0.15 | 2.01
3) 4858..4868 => 0.02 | 2.28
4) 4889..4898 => 0.00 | 2.33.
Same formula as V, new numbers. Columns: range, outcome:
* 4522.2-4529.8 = 2.4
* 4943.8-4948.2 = 2.23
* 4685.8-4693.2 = 2.03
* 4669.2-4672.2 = 2.37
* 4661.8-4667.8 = 2.24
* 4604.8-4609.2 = 2.3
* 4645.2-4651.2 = 2.38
